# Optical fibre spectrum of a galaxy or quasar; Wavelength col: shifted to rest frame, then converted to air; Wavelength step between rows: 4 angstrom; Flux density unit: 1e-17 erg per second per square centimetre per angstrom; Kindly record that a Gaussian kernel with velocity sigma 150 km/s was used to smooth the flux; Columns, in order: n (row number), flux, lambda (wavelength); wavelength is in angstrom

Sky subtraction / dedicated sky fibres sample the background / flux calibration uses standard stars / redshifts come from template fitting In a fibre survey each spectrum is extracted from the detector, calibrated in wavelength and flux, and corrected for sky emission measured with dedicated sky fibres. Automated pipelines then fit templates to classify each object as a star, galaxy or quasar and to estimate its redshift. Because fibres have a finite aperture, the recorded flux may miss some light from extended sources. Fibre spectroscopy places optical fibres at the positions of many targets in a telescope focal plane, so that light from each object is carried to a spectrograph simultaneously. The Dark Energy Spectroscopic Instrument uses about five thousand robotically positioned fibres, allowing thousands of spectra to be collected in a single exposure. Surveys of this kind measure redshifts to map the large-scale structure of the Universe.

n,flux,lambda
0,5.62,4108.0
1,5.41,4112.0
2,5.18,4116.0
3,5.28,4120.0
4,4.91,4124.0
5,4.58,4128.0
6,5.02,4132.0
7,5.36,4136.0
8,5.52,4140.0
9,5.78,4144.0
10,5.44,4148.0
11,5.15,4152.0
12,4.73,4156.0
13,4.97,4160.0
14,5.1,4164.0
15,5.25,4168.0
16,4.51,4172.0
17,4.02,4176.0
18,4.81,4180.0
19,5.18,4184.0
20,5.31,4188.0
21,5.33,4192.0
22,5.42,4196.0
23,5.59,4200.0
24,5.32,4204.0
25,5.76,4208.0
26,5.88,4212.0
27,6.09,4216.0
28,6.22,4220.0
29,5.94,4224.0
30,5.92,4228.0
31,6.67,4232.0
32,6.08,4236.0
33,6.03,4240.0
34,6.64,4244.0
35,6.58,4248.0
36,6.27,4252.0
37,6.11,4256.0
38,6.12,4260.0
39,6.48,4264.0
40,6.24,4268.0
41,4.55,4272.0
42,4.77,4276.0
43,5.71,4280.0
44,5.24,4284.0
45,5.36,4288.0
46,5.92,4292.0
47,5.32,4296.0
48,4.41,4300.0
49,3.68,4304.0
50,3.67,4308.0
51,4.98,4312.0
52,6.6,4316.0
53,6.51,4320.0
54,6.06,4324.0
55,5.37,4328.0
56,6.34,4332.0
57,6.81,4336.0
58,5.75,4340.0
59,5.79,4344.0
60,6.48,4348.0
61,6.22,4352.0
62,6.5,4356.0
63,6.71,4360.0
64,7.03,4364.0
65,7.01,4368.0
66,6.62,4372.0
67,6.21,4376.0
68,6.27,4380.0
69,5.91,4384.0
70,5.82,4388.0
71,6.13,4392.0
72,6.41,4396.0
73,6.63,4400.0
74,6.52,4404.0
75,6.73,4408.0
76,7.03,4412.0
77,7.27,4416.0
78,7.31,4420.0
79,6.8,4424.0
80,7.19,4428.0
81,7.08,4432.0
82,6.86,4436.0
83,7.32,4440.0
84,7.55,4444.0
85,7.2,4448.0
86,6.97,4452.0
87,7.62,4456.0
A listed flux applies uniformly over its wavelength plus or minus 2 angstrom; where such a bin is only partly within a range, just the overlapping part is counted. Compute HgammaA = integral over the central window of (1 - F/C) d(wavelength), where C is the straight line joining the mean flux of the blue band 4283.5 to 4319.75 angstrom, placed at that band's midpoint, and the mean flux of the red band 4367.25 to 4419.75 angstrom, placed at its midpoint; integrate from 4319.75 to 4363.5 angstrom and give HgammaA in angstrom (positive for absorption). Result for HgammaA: -4.14 angstrom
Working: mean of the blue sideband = 5.08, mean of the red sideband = 6.52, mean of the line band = 6.25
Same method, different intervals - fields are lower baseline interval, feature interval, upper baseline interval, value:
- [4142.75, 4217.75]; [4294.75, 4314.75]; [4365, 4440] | 5.2 angstrom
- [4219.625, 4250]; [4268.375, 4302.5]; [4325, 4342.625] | 5.4 angstrom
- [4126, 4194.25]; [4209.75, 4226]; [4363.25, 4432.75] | -1.7 angstrom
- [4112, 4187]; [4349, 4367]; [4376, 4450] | -0.6 angstrom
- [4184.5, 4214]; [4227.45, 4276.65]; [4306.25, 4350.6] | -3.7 angstrom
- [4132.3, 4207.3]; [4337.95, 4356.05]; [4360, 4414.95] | 0.4 angstrom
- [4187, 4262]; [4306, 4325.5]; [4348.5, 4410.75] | 2.2 angstrom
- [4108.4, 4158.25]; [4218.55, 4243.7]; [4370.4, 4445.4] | -1.9 angstrom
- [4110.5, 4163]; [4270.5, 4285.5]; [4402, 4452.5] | 2.5 angstrom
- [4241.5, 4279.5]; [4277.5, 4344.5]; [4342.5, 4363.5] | 7.8 angstrom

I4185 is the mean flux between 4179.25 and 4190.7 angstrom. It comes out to 5.15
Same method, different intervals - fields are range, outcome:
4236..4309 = 5.55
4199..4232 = 5.9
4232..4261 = 6.29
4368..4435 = 6.64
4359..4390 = 6.44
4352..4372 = 6.73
